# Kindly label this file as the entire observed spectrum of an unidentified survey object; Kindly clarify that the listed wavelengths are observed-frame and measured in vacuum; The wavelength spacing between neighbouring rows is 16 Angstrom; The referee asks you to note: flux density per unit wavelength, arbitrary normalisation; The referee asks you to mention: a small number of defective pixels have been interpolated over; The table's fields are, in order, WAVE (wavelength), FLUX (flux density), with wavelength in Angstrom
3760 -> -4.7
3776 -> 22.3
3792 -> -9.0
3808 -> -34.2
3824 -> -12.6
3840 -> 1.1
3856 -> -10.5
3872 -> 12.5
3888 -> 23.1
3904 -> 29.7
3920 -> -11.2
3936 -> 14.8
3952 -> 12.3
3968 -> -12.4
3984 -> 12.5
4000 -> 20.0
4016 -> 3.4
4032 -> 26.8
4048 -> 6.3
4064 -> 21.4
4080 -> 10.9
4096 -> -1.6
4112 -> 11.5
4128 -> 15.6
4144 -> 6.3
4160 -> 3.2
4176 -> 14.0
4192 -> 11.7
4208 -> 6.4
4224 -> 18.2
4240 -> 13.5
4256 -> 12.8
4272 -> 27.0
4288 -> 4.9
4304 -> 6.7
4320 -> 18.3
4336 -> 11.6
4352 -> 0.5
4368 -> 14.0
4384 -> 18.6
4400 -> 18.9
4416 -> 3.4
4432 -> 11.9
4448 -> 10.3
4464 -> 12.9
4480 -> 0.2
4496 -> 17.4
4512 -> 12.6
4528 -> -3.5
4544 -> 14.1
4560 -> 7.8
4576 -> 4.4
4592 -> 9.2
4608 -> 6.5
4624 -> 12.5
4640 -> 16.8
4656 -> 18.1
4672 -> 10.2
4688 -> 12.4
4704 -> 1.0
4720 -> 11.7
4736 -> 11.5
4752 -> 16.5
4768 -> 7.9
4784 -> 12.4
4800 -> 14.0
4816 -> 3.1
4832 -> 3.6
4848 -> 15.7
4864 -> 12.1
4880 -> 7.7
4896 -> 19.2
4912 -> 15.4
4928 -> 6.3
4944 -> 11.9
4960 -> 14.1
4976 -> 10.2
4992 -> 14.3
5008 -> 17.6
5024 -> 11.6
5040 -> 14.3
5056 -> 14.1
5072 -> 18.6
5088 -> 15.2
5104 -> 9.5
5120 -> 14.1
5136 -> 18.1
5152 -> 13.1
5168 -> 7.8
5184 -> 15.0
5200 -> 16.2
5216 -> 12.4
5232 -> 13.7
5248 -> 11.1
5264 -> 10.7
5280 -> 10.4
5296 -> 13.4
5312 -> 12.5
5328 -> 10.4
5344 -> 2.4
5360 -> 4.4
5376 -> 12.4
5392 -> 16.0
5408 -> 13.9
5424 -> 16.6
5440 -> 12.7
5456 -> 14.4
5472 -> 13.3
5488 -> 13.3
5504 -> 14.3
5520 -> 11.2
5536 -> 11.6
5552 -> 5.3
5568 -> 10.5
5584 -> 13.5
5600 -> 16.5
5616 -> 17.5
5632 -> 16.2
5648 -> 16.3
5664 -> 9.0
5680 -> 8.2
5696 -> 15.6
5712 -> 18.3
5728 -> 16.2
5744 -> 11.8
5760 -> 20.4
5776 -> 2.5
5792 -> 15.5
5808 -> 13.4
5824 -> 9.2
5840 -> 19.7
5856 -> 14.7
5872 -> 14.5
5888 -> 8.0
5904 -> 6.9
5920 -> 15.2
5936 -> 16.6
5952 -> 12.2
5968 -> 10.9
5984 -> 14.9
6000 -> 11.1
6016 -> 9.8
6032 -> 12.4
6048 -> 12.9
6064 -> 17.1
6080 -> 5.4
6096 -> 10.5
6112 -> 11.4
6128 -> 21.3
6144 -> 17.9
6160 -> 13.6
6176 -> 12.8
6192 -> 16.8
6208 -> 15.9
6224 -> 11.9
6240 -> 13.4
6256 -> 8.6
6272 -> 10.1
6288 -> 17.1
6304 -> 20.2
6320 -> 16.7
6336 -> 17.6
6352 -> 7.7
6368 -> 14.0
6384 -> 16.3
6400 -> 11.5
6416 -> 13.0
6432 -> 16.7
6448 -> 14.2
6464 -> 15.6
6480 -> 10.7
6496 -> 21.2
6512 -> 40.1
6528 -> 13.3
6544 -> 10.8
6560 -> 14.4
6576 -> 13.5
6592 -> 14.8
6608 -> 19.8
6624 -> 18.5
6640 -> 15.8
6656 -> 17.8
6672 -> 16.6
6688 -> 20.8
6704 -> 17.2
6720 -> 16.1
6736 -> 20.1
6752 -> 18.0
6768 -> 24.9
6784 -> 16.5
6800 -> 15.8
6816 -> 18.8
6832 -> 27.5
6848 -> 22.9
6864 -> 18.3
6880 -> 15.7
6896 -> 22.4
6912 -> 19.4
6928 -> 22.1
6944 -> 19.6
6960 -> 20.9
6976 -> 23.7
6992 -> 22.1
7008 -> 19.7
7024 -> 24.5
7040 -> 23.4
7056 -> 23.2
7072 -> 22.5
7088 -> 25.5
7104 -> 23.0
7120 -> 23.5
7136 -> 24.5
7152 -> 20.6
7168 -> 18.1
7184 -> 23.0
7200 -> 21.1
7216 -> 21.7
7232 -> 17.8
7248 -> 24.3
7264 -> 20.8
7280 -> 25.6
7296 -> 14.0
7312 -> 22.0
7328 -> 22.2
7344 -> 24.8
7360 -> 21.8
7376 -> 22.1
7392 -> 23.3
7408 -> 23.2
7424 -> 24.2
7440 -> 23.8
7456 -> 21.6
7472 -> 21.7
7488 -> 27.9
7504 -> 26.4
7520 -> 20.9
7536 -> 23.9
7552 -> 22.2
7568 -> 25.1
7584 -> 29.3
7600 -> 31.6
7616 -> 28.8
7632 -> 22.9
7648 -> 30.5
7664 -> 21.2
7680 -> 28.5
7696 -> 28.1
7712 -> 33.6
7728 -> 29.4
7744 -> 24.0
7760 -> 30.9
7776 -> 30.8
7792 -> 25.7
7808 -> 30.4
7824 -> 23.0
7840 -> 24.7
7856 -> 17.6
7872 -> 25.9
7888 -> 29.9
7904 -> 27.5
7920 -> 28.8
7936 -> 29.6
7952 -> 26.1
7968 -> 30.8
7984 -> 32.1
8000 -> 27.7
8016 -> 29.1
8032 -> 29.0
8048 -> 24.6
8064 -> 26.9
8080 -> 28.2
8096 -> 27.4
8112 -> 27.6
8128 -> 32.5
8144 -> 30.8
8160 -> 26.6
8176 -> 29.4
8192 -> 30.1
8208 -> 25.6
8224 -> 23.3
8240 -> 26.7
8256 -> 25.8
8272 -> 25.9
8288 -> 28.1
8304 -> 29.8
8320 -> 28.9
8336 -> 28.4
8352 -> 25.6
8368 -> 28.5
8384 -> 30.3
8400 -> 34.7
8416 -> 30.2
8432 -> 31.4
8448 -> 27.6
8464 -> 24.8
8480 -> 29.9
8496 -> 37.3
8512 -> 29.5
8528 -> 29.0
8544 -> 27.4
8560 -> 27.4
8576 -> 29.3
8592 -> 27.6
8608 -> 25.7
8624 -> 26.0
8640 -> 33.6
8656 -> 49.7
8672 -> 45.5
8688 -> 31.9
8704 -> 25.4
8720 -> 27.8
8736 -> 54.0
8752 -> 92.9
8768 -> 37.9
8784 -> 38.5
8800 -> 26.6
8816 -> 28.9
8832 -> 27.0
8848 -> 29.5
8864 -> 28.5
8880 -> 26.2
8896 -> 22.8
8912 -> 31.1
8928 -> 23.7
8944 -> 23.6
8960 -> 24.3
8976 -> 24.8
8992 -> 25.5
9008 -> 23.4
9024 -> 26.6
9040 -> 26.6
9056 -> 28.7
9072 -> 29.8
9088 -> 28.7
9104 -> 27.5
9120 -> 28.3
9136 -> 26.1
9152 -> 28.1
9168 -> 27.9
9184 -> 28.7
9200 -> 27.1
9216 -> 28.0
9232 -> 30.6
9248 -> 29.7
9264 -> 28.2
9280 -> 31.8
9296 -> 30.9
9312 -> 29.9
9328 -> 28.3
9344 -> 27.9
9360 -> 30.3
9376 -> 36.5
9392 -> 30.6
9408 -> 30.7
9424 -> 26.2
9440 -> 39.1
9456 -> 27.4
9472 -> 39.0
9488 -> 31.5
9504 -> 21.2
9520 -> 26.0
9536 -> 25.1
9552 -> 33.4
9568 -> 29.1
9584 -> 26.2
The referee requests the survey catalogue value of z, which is 0.747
